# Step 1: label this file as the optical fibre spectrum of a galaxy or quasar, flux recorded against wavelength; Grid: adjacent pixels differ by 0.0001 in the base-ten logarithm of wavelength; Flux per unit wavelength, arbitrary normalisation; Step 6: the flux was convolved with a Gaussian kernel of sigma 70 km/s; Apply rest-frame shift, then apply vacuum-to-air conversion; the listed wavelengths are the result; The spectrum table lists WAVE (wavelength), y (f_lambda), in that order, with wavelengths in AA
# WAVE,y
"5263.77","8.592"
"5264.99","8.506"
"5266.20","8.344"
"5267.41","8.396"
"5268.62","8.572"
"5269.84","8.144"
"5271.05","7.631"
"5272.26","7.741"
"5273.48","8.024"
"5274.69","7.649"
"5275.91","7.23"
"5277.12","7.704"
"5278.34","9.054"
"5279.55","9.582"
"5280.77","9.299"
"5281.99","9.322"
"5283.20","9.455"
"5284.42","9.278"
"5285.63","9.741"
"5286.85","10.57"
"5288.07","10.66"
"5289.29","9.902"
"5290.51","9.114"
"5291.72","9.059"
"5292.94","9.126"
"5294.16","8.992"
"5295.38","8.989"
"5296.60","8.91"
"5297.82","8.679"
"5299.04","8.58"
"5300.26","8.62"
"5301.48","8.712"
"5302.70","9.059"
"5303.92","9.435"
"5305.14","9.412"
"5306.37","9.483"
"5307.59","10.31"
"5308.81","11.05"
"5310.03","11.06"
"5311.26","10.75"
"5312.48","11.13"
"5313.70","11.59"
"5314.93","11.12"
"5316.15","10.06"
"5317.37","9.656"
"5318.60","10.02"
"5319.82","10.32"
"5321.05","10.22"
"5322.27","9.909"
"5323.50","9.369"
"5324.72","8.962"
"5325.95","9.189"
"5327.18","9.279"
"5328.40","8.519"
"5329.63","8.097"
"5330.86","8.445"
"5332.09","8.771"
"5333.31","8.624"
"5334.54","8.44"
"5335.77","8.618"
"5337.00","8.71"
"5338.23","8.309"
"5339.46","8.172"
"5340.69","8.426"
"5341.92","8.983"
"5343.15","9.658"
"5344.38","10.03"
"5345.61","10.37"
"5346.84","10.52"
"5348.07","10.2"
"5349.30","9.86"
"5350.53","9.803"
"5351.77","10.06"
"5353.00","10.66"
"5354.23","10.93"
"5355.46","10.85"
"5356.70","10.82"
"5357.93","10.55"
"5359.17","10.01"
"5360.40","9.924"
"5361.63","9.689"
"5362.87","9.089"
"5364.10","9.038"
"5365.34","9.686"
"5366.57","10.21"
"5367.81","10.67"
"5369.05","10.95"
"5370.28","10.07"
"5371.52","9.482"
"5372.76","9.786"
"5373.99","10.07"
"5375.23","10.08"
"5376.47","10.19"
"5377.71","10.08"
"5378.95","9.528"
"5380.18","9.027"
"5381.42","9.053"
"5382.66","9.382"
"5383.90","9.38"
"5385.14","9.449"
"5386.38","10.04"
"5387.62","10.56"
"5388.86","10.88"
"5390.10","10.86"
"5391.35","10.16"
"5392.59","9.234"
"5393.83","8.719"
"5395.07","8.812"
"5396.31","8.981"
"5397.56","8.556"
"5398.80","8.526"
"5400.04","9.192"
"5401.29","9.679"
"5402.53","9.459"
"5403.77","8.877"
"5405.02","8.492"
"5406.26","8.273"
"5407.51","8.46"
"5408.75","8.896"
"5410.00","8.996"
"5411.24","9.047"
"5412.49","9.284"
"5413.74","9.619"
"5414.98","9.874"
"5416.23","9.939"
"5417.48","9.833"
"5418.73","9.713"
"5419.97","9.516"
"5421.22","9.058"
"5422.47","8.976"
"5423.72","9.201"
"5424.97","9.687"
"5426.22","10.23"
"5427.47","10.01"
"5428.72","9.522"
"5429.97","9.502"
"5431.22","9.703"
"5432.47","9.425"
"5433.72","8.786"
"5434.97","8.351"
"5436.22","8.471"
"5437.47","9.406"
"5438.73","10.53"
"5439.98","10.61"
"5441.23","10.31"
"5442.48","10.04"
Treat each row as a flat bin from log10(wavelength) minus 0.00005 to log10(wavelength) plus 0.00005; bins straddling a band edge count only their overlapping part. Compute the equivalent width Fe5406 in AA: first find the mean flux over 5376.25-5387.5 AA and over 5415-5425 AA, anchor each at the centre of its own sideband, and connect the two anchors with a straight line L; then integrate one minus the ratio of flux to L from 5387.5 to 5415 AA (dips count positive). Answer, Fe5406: 0.9 AA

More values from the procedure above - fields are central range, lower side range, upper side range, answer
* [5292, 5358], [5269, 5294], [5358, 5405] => -2.54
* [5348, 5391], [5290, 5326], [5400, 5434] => -2.38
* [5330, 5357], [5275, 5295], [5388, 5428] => -0.58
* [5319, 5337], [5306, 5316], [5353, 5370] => 2.64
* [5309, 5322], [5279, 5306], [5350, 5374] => -1.39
